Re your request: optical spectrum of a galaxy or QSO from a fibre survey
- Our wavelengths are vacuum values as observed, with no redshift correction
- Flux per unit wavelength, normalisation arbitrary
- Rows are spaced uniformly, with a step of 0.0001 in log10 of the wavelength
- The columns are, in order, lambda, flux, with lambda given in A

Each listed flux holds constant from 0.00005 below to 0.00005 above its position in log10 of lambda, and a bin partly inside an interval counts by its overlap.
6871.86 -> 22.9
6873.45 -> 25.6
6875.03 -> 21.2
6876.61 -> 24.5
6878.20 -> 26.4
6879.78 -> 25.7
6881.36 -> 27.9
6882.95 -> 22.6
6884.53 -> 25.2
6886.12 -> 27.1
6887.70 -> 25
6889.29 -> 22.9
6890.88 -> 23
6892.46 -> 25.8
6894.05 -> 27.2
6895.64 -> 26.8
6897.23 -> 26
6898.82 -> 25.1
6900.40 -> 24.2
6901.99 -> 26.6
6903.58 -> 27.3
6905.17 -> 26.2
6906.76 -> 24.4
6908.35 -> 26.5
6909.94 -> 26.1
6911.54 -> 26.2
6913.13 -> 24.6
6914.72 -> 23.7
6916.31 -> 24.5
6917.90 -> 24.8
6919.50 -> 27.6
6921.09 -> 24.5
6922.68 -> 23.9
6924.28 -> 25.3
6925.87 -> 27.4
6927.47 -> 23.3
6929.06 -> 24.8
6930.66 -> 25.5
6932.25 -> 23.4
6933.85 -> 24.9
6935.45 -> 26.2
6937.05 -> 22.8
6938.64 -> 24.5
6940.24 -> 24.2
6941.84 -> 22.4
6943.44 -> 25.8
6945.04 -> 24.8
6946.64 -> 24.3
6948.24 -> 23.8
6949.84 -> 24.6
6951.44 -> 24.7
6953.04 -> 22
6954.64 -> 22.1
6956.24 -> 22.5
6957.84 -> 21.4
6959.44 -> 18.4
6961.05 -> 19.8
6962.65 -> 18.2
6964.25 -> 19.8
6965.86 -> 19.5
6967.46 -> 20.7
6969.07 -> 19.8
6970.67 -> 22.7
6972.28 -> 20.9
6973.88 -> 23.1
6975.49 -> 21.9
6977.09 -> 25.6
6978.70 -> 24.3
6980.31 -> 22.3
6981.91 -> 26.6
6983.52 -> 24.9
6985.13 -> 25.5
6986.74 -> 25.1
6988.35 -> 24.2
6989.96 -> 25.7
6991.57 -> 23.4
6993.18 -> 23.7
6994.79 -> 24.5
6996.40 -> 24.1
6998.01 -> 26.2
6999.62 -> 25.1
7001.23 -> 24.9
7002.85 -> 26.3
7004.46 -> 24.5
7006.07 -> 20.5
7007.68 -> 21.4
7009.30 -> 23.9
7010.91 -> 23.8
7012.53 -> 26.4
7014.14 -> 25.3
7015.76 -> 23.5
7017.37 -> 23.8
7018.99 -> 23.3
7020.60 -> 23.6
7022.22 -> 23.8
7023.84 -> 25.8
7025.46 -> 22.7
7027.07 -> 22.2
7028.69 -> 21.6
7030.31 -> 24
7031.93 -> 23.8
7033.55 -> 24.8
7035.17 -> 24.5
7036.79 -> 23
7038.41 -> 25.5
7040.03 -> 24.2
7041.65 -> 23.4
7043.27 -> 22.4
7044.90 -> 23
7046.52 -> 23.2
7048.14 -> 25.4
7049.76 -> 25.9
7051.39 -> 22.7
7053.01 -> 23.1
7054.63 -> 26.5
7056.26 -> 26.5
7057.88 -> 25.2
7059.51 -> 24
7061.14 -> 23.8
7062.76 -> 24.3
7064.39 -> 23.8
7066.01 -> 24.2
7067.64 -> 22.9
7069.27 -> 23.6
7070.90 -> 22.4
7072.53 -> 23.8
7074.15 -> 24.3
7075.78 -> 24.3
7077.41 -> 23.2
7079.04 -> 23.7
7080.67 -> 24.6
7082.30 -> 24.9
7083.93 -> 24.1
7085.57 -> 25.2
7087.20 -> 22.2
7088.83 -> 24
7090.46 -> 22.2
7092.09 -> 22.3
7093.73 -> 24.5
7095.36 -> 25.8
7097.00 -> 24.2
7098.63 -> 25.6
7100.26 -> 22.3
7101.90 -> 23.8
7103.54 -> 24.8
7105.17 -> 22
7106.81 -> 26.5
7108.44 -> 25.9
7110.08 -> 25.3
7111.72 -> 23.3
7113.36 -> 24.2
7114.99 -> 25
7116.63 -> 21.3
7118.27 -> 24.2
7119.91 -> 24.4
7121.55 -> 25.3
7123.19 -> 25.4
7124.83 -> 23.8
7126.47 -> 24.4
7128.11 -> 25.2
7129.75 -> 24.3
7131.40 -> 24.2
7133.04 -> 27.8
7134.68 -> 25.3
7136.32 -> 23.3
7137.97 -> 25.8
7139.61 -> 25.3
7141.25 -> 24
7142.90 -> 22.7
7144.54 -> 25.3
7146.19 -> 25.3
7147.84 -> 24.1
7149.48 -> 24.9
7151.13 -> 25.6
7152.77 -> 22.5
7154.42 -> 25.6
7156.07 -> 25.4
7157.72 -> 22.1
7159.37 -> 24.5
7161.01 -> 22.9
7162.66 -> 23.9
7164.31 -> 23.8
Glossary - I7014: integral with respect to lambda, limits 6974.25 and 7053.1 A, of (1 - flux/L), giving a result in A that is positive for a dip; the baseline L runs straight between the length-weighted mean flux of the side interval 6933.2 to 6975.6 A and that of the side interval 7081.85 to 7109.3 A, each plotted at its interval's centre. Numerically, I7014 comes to -3.2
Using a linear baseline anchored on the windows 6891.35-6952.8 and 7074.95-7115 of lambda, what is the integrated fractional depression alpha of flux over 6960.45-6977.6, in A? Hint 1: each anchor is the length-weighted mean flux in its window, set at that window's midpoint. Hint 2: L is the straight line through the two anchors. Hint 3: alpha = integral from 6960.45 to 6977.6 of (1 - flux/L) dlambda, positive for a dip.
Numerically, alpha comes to 2.6 A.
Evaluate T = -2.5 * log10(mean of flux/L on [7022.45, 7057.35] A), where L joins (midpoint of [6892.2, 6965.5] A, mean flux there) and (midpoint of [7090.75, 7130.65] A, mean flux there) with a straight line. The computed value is 0.01 mag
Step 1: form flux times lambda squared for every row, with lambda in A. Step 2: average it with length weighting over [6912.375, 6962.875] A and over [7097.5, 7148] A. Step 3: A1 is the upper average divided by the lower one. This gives 1.08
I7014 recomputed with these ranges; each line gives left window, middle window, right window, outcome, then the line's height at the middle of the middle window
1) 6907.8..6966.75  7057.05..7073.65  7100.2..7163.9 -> 0.3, 24.2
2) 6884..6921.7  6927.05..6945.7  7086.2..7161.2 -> 0.7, 25.3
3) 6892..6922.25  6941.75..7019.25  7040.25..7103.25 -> 5.0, 24.9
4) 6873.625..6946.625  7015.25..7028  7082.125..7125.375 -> 0.5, 24.5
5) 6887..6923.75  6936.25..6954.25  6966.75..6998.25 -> 0.4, 24.5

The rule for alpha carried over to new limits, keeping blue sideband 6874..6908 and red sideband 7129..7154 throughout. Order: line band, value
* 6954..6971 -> 3.2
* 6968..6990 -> 1.3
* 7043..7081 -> 1.3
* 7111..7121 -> 0.4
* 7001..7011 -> 0.6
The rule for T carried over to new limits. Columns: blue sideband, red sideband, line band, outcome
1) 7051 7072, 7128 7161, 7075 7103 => 0.015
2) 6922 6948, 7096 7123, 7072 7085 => 0.009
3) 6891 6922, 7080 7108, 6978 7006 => 0.011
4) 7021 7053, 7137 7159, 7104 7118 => 0.001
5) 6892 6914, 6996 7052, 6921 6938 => 0.032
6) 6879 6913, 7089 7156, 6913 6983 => 0.088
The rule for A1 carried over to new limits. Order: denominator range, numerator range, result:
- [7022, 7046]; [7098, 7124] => 1.05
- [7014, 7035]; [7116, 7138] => 1.07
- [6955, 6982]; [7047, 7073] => 1.16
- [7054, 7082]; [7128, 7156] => 1.05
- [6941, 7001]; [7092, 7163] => 1.11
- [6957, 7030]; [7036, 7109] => 1.06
